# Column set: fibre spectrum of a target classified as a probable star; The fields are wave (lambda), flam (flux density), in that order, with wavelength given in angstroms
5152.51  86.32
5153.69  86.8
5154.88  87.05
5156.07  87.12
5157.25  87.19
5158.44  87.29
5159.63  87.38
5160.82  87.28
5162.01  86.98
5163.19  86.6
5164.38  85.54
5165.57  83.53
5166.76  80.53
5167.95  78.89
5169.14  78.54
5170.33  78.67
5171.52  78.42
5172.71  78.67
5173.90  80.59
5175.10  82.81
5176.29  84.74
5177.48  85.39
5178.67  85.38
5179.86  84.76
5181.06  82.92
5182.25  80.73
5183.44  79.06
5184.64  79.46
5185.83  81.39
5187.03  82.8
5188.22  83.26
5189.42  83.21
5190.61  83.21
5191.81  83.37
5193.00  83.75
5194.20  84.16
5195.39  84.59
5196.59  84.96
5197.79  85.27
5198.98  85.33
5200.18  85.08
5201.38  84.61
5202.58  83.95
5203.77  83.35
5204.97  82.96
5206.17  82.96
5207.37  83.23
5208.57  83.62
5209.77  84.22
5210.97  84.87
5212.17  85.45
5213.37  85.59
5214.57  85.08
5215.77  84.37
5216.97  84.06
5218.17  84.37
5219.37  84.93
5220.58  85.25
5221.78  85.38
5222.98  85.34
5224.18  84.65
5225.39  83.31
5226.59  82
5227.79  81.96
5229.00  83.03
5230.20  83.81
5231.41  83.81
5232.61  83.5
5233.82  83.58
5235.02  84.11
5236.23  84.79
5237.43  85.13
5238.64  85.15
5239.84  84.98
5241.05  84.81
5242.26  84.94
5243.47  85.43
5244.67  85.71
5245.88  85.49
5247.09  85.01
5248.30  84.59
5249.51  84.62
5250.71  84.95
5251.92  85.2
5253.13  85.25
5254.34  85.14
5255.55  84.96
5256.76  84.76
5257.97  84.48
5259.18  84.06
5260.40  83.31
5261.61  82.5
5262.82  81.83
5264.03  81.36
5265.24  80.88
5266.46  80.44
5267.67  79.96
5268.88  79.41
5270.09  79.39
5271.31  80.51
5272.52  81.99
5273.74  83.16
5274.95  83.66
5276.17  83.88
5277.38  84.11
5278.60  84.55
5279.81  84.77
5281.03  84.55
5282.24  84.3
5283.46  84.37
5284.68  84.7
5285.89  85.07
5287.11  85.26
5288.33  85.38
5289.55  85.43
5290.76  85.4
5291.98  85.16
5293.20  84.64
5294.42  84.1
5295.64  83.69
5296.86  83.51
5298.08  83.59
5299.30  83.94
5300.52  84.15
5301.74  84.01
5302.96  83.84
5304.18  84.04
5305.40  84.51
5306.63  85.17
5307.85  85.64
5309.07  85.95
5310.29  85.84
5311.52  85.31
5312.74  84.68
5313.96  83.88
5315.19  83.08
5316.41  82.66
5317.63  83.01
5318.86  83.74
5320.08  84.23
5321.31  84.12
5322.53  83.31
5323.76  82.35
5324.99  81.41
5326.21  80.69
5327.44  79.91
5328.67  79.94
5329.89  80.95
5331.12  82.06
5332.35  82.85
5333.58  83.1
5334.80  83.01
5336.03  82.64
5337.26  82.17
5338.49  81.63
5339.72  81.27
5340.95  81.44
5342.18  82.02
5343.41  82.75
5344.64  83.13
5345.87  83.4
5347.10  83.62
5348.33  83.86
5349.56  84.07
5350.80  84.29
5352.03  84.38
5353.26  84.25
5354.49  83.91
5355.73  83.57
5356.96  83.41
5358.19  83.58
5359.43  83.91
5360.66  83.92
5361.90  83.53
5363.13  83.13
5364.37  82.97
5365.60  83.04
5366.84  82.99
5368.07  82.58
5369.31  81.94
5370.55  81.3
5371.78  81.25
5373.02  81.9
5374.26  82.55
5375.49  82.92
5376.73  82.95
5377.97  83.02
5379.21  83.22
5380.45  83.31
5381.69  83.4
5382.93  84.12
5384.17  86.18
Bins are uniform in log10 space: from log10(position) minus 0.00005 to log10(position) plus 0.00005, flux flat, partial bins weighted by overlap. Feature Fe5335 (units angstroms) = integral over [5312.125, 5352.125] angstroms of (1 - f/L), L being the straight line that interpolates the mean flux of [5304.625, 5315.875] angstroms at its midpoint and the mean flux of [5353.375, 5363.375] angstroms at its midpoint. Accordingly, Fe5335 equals 0.8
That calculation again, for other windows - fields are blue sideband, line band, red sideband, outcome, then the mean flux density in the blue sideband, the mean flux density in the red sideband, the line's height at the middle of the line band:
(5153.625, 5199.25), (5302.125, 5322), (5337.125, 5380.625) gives -0.3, 83.5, 83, 83.1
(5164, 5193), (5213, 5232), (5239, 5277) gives -0.3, 81.9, 83.5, 82.8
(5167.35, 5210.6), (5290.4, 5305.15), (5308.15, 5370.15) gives -0.2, 82.7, 83.1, 83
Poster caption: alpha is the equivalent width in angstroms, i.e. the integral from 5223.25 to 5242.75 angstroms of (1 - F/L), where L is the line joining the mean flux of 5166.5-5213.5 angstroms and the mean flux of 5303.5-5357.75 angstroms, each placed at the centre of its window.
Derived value -0.2 angstroms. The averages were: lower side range 82.9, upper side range 83.2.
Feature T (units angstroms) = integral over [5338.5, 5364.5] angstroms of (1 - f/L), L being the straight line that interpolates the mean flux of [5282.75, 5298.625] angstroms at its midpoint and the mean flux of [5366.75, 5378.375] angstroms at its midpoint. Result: -0.1 angstroms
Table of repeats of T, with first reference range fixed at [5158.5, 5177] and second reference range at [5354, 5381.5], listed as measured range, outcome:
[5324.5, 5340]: 0.23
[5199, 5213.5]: -0.24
